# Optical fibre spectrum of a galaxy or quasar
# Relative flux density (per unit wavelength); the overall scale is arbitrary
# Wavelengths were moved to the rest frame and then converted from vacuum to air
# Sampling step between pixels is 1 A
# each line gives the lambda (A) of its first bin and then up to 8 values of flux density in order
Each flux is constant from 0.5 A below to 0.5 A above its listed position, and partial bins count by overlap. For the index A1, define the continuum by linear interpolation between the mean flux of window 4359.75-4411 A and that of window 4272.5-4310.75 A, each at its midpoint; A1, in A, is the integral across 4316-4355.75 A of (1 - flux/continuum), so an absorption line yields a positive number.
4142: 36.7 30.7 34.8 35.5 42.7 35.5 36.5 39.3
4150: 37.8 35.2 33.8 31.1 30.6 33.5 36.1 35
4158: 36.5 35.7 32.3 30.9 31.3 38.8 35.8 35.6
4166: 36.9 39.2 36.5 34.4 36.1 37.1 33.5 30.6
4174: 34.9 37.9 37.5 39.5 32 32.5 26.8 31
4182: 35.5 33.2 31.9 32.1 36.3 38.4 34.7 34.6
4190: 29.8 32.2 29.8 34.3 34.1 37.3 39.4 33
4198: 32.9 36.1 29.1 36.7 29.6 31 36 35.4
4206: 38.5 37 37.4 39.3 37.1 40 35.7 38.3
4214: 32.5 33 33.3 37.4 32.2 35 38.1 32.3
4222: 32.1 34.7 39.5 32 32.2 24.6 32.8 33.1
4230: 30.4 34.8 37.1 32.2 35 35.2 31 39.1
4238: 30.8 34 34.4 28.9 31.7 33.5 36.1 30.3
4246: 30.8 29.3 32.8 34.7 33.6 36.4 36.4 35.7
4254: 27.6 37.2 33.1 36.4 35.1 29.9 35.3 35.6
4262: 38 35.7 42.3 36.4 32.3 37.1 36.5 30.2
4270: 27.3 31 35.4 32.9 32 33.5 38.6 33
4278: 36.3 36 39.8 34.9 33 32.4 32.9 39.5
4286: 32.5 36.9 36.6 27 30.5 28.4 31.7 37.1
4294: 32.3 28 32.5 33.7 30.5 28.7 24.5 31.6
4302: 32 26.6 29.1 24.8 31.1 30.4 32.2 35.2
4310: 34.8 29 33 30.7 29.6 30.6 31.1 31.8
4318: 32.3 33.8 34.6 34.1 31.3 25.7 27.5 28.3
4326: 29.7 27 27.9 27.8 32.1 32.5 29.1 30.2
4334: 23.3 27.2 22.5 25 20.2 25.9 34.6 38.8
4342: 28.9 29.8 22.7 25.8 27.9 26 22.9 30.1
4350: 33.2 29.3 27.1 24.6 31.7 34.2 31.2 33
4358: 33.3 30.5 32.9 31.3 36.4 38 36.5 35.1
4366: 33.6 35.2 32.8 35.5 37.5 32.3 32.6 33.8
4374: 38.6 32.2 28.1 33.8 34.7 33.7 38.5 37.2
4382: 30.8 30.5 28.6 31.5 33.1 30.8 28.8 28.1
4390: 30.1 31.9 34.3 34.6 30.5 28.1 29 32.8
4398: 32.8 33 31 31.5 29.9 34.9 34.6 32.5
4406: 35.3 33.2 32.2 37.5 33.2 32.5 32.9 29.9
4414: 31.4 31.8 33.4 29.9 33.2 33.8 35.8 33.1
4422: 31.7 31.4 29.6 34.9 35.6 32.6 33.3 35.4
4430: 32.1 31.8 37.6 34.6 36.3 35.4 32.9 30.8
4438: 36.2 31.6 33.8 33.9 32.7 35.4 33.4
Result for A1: 4.6 A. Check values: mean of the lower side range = 32.4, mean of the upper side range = 33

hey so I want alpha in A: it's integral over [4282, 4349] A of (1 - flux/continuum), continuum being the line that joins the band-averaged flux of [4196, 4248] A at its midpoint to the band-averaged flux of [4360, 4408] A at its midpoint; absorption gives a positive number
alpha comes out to 6.7 A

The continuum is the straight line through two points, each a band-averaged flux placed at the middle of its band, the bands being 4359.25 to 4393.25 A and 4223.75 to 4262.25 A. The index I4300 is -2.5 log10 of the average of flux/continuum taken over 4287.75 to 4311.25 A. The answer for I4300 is 0.09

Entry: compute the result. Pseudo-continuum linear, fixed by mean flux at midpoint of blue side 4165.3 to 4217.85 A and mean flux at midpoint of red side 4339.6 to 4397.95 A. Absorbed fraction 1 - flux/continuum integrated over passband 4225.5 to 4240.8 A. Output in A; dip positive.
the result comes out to 0.5 A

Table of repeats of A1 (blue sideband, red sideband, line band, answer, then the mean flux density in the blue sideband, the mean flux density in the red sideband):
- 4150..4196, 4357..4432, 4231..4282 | -0.49 A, 34.4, 32.9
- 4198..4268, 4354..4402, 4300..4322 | 1.52 A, 34.3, 32.8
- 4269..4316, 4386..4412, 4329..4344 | 1.77 A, 32.1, 32.2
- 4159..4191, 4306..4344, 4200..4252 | -1.88 A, 34.4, 29.9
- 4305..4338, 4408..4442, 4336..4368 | 0.47 A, 29.8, 33.3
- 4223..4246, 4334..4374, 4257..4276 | -1.13 A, 33.1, 30.8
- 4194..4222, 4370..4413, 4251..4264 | -0.19 A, 35.2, 32.6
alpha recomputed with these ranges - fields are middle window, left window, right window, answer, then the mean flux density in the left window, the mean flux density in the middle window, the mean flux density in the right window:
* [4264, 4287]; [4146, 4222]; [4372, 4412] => -0.5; 34.8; 34.5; 32.5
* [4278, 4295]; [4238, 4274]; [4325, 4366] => -0.7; 33.8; 33.7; 29.7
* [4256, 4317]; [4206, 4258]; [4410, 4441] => 1.8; 34.1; 32.9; 33.2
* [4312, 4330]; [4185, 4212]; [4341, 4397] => 1.3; 35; 30.4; 31.8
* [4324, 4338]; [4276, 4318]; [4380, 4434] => 2.0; 32.1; 27.6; 32.6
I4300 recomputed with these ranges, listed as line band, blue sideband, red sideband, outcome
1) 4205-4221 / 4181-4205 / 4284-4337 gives -0.091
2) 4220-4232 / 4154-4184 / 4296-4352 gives -0.010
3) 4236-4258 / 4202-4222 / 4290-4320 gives 0.012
